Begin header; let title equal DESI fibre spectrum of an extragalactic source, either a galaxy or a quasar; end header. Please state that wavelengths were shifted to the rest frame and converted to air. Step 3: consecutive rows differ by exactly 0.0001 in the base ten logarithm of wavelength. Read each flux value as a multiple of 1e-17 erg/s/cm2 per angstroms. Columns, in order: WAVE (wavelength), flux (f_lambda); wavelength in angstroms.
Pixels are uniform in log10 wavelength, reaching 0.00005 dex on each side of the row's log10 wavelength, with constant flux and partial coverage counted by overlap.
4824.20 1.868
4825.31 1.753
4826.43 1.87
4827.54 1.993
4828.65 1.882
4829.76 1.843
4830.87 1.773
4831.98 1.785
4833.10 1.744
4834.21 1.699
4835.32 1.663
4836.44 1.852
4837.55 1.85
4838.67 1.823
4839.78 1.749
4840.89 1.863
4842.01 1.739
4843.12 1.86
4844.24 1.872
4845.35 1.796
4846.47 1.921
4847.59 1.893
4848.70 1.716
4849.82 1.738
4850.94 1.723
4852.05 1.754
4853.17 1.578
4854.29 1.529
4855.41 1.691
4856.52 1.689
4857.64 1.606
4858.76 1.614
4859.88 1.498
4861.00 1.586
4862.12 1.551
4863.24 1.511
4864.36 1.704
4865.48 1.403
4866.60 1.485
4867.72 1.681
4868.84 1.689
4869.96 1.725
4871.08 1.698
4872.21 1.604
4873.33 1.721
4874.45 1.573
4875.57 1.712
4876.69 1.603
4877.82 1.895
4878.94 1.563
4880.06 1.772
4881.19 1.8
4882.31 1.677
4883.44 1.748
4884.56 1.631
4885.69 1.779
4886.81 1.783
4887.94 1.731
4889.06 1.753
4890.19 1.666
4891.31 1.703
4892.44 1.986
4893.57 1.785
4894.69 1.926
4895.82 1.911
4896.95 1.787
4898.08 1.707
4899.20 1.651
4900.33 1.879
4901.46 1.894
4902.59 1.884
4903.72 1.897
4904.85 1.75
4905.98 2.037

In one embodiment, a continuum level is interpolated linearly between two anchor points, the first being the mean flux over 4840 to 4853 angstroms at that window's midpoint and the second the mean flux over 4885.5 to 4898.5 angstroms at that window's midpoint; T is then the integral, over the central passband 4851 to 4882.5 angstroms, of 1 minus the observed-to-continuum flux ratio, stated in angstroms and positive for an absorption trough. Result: 2.74 angstroms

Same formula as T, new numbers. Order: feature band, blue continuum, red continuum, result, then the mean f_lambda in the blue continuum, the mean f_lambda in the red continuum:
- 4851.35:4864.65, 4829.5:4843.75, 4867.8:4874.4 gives 0.9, 1.79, 1.68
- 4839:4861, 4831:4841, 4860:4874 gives -0.3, 1.78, 1.61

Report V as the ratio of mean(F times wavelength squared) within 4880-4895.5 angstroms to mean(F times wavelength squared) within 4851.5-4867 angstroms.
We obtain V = 1.13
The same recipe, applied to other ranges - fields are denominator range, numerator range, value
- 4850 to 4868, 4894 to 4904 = 1.16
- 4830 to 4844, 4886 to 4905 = 1.04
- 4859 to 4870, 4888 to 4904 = 1.16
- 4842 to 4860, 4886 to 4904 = 1.07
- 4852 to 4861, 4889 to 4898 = 1.14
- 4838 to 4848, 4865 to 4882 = 0.92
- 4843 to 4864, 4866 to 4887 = 1.01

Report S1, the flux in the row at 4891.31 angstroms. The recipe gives 1.703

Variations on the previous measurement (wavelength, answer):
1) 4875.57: 1.712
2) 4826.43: 1.87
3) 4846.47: 1.921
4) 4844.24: 1.872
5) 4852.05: 1.754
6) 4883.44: 1.748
